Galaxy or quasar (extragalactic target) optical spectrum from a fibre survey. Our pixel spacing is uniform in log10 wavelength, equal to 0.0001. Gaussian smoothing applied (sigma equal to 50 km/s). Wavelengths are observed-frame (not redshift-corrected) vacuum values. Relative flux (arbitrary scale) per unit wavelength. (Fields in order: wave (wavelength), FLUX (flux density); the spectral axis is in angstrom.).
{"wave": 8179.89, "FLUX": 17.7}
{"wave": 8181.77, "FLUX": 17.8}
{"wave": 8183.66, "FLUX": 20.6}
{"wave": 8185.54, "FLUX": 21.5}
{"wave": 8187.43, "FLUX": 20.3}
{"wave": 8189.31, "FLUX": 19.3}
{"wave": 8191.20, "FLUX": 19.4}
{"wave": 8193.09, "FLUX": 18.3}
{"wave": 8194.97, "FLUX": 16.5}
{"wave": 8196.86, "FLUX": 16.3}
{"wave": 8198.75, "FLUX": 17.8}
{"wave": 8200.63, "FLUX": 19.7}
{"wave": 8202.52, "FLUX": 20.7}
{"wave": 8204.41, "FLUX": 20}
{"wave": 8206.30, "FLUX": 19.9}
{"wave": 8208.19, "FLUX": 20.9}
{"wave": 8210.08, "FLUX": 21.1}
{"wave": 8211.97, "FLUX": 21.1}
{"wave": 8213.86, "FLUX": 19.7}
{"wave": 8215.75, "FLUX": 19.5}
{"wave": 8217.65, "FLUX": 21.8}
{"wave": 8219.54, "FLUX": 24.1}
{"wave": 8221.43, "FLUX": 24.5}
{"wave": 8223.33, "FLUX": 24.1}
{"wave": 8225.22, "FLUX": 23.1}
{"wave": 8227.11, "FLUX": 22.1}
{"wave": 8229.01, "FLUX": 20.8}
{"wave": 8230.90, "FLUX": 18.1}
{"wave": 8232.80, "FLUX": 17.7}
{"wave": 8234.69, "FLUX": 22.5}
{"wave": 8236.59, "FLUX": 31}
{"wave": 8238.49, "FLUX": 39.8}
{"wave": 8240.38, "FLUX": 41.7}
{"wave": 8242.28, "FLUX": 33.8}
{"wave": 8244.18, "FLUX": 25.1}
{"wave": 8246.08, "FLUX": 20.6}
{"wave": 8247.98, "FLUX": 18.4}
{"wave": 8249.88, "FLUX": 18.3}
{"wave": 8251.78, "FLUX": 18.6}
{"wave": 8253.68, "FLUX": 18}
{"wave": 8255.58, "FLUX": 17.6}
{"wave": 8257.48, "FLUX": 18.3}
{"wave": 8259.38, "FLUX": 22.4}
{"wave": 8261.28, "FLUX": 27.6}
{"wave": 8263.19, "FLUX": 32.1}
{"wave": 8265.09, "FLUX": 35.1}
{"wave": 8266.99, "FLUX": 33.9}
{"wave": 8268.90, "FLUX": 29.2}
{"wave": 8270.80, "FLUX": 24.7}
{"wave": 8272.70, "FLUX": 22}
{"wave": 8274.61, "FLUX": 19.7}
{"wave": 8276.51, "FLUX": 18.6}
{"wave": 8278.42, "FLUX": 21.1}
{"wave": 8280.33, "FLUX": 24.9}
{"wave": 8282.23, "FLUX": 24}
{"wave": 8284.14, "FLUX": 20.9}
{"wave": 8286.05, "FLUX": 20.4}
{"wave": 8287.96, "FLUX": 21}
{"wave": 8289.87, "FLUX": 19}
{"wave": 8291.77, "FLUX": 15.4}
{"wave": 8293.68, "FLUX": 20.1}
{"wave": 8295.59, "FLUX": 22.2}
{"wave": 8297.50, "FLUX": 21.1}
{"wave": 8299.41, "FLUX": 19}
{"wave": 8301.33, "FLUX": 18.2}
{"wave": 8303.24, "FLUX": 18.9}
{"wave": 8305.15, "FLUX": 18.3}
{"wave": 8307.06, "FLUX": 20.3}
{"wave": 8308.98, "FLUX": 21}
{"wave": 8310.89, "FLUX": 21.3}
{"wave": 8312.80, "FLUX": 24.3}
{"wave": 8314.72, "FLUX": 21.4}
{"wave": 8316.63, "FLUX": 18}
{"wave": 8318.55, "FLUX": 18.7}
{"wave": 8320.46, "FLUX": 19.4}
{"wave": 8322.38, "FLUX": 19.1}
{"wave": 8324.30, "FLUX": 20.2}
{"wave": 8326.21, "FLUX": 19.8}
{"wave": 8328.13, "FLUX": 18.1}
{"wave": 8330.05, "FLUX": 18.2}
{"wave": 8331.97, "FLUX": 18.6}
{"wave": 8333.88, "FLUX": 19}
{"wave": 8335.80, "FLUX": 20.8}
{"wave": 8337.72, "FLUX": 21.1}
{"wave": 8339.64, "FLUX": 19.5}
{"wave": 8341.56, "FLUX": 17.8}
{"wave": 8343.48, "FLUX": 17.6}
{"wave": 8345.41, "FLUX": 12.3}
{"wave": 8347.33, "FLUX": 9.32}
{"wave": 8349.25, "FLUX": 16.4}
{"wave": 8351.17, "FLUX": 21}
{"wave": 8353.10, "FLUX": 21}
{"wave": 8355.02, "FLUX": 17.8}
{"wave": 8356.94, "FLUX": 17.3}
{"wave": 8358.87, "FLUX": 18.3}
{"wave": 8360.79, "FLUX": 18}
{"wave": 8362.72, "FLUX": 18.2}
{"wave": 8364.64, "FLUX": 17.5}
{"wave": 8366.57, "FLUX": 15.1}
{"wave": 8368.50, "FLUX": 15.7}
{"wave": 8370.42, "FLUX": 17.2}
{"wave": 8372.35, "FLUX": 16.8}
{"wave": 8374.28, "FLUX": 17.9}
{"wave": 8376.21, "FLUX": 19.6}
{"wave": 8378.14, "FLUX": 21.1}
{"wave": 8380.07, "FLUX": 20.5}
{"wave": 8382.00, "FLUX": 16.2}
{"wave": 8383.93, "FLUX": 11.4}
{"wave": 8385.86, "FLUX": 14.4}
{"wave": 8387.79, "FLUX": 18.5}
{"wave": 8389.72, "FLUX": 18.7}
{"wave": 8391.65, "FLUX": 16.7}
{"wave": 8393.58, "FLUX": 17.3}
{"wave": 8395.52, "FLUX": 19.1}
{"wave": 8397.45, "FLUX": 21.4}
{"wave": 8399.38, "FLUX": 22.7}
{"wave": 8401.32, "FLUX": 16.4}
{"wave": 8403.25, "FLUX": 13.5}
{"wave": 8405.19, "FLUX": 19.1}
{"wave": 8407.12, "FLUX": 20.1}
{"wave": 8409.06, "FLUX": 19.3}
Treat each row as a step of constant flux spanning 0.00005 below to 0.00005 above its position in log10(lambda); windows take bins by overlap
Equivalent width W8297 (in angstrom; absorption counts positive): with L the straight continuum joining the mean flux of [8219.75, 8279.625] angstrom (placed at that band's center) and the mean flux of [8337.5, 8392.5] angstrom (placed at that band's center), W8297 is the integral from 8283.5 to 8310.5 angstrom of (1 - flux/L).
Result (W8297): 2.3 angstrom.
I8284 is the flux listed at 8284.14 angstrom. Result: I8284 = 20.9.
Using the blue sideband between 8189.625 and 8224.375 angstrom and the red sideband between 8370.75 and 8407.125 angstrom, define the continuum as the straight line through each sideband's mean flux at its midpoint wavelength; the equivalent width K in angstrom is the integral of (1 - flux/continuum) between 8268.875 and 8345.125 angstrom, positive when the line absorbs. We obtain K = -4.63 angstrom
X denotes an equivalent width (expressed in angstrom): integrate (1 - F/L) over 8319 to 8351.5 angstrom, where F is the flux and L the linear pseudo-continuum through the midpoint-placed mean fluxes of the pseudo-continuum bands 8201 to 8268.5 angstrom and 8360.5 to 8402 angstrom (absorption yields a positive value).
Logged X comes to 2.6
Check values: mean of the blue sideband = 23.8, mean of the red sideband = 17.7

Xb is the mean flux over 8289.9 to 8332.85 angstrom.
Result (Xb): 19.6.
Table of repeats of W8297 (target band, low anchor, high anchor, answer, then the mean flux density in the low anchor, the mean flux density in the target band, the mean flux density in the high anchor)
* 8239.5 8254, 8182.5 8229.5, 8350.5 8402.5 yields -3.3 angstrom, 20.5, 24.5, 18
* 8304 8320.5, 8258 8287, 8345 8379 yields 1.0 angstrom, 25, 20.3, 17.3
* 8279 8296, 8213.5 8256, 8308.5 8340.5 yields 0.5 angstrom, 23.6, 20.8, 19.9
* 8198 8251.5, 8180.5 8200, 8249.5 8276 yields -4.3 angstrom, 18.8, 23.1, 24.1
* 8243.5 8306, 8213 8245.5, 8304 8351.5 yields 0.9 angstrom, 25.2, 22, 18.8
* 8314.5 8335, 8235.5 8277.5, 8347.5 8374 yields 1.3 angstrom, 25.7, 19.1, 17.5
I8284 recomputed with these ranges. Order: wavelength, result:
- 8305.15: 18.3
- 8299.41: 19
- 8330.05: 18.2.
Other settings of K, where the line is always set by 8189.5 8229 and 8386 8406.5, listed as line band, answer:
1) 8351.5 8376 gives 1.2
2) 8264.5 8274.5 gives -4.1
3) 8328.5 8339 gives -0.3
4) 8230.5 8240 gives -3.3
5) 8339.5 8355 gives 1.7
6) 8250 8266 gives -2.8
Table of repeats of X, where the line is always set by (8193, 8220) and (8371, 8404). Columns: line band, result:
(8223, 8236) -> -1.2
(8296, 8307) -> -0.4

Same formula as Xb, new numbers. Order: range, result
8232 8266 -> 25.5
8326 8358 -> 17.9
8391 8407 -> 18.4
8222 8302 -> 23.4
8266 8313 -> 21.5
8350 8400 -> 18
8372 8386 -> 17.4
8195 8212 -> 19.5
